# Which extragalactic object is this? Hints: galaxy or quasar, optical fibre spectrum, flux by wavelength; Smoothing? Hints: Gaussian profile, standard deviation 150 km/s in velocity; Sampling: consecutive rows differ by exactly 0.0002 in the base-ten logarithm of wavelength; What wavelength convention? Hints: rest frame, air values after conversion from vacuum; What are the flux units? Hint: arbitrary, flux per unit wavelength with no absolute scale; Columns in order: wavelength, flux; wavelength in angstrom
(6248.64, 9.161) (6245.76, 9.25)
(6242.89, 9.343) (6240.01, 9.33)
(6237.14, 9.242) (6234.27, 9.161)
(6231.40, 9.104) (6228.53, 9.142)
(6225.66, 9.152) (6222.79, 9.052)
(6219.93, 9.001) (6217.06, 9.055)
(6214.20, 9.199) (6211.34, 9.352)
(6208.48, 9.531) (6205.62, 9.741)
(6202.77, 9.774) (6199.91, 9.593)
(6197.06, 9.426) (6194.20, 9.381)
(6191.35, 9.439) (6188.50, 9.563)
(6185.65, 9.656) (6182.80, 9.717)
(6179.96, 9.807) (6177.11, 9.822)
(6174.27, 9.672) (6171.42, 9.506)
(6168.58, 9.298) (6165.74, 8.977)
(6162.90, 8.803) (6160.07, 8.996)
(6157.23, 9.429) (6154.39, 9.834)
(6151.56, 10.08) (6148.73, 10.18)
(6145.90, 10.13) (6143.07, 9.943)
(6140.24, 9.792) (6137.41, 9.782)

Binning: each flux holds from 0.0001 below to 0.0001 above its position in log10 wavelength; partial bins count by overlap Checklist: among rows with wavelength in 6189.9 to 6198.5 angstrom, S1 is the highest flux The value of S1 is 9.439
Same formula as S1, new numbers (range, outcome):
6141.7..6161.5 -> 10.18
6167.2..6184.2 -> 9.822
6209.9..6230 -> 9.352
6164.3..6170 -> 9.298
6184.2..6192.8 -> 9.656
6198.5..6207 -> 9.774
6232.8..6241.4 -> 9.33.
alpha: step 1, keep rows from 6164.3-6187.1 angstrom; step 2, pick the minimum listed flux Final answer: 8.977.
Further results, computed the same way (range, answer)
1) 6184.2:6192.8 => 9.439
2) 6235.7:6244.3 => 9.242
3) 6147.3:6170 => 8.803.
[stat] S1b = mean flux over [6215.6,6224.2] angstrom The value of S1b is 9.04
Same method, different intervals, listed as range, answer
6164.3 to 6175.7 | 9.36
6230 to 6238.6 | 9.18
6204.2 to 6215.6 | 9.46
